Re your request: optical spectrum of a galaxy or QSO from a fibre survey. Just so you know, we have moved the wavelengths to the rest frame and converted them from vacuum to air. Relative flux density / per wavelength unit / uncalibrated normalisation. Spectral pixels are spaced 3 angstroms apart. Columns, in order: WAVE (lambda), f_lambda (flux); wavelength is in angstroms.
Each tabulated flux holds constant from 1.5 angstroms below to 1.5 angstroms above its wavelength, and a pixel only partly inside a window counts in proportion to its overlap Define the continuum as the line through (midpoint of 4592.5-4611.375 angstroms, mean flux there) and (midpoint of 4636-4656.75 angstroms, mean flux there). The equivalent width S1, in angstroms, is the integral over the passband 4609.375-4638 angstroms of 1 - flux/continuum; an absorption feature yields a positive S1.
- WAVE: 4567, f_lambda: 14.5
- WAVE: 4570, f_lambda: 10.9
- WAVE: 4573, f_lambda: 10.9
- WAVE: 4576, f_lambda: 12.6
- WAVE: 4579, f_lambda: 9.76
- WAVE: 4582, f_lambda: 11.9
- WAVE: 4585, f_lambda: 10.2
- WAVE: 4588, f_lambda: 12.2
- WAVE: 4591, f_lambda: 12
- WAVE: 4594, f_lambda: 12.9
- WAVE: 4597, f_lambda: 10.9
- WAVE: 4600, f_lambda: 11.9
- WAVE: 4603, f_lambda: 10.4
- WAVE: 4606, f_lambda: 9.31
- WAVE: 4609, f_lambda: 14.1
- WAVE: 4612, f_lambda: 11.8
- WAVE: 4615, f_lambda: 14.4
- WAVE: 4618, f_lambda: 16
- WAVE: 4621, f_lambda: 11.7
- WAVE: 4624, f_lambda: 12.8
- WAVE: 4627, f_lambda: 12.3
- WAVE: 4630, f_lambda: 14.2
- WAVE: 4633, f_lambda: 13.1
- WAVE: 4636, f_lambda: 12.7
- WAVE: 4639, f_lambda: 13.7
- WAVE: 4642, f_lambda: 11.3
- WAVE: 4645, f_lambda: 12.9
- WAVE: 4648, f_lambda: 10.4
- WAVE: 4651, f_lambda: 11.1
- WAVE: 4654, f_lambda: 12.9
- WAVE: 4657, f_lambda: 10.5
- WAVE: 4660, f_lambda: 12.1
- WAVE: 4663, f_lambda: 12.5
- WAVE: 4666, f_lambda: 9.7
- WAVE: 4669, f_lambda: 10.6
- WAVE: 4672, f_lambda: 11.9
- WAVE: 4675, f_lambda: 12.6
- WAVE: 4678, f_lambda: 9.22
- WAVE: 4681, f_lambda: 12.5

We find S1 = -3.6 angstroms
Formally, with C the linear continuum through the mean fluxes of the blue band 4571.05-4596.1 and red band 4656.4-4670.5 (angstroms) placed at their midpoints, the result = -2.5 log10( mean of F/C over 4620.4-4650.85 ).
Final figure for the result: -0.111 mag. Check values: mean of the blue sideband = 11.5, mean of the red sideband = 11.1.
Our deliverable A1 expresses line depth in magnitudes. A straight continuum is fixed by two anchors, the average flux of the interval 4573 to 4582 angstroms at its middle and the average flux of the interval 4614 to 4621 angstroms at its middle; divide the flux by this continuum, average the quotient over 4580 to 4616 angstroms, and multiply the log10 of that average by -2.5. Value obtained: 0.10 mag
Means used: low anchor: 11.3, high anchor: 14.5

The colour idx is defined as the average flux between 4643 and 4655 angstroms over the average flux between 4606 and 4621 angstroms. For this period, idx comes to 0.88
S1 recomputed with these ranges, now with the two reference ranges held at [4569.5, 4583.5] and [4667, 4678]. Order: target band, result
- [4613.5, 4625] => -2.6 angstroms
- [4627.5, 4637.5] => -1.8 angstroms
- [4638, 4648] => -0.9 angstroms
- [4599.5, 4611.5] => -0.2 angstroms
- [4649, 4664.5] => -0.7 angstroms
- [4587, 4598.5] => -0.8 angstroms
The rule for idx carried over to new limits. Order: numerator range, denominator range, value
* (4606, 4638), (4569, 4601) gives 1.14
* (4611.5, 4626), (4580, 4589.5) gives 1.18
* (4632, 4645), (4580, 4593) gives 1.10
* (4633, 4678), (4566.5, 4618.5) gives 0.99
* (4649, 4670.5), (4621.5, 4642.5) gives 0.88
